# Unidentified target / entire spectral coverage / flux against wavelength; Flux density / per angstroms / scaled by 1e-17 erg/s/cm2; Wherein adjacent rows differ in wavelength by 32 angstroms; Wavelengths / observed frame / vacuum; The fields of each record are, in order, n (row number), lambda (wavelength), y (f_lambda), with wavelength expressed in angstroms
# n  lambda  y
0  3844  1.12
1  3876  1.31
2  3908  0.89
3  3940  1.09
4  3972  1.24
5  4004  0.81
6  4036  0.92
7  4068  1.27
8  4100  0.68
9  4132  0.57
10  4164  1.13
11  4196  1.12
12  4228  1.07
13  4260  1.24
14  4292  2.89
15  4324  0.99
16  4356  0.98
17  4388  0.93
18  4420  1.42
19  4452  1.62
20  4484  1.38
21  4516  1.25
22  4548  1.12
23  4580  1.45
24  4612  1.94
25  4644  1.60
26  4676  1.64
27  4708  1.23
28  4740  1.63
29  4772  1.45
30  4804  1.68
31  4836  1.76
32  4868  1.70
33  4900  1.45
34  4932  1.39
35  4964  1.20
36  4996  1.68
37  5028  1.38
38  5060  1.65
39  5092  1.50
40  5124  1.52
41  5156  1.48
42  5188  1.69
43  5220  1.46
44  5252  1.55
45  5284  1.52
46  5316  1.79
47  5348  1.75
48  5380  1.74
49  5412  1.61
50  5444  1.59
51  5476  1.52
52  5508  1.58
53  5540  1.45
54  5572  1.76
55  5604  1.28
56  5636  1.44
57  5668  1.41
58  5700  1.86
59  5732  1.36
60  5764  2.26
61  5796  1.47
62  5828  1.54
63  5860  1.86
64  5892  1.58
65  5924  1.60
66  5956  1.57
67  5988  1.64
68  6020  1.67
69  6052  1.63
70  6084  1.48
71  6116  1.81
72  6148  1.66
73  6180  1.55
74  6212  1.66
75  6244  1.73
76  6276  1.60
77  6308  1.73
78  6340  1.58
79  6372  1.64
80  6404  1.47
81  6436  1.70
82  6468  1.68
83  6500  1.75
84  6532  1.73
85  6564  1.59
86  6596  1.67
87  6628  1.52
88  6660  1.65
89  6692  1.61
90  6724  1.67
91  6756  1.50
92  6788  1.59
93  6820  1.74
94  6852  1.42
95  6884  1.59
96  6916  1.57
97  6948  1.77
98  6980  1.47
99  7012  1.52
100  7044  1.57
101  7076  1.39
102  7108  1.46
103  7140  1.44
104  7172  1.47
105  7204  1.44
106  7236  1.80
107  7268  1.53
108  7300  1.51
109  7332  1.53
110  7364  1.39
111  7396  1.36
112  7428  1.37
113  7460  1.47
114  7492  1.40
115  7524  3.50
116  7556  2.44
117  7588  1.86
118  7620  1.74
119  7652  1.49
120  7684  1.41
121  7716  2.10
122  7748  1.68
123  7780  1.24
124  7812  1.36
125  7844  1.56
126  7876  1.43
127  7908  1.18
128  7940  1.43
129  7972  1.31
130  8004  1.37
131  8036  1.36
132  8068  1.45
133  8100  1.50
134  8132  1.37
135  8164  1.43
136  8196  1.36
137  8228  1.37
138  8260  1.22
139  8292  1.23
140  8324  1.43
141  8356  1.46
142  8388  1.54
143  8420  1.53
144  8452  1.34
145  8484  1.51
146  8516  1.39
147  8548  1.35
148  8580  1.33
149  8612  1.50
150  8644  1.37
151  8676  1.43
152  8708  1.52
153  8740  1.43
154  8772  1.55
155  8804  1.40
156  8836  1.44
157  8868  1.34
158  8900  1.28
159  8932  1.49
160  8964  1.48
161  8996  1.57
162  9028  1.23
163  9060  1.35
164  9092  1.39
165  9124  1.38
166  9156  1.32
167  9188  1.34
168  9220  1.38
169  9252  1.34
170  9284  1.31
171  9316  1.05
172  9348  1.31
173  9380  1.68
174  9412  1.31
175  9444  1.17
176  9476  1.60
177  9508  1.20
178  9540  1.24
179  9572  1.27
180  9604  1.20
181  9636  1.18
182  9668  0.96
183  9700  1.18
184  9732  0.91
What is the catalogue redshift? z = 0.148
